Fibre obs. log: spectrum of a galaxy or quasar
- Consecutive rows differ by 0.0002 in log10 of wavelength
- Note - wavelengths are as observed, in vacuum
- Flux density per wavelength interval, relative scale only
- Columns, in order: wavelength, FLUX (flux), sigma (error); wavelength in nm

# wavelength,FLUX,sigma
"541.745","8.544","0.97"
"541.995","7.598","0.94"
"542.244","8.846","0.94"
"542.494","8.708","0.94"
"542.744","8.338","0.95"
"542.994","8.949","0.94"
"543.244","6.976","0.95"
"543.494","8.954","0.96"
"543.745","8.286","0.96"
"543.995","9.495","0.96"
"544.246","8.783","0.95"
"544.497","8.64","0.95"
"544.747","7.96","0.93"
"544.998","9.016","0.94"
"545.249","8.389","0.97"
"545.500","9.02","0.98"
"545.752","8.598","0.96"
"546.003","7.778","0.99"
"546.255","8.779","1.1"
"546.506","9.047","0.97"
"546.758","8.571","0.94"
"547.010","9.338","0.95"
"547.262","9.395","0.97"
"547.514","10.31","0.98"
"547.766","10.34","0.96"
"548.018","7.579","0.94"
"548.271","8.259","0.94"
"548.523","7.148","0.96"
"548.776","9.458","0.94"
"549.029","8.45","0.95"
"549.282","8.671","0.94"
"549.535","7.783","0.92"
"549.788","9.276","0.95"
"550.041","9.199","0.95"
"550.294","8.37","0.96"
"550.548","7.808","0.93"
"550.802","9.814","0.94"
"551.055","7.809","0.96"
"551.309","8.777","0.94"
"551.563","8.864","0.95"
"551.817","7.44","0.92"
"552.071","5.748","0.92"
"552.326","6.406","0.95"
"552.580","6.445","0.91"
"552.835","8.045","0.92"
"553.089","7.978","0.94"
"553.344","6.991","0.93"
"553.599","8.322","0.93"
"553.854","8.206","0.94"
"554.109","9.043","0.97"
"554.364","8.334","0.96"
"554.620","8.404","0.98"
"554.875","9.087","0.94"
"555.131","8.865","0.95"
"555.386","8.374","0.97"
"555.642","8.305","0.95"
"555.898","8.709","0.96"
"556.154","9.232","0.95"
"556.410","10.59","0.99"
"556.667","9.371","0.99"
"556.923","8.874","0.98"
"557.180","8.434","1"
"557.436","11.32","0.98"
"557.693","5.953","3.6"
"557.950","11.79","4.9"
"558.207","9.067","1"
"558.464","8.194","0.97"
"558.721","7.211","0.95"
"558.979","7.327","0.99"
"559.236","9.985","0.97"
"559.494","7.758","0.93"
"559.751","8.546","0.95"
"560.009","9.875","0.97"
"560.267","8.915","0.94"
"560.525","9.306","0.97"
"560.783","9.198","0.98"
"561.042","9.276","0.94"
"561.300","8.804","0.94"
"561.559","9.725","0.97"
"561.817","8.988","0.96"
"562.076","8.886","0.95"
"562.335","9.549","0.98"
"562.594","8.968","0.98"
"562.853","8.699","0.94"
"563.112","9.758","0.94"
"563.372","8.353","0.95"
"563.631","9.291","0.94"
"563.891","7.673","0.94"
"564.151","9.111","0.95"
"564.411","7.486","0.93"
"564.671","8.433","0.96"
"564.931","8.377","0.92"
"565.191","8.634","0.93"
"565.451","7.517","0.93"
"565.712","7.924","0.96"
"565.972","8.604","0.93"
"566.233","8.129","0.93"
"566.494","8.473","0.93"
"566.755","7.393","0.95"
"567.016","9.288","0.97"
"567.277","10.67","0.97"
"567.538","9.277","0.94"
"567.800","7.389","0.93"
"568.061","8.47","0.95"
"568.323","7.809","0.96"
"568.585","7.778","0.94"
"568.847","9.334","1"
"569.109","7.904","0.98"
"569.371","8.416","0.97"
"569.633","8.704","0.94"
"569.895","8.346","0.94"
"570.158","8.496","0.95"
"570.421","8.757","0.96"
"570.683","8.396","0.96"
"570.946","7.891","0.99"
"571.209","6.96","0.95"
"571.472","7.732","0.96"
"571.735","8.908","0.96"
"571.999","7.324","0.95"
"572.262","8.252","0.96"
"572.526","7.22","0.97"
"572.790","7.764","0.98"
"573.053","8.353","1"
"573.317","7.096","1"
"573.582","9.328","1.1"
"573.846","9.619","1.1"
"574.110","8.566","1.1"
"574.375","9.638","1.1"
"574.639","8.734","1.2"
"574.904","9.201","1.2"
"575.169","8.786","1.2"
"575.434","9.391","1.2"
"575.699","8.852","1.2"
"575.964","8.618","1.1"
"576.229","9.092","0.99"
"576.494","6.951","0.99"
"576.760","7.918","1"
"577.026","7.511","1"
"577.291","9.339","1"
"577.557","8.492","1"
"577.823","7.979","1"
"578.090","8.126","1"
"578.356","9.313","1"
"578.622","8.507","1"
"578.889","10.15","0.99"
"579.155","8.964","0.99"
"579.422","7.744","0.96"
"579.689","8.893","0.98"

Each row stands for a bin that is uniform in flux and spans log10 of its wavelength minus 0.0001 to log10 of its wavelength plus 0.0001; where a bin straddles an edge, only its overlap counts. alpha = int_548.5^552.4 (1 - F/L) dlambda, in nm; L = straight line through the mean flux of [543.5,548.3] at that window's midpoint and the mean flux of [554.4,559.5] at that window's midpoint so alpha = 0.27 nm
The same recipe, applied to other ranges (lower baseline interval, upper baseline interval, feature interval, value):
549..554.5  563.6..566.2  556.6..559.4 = -0.233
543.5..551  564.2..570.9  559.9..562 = -0.181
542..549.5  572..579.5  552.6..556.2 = 0.118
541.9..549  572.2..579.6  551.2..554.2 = 0.338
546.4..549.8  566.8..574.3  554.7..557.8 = -0.105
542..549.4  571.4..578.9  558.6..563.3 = -0.192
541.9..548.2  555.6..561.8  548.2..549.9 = 0.070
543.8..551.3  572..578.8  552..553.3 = 0.255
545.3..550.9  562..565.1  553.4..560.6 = -0.068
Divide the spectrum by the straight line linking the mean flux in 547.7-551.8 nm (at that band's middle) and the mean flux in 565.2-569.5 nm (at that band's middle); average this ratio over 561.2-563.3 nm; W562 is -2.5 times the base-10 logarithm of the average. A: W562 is -0.09 mag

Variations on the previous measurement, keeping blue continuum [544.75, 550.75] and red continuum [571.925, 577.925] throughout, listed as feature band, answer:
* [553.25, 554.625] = 0.06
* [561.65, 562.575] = -0.07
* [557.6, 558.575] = -0.03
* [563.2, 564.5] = 0.01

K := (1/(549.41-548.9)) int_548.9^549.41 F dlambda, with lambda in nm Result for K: 8.56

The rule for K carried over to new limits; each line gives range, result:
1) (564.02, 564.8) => 8.34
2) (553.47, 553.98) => 8.26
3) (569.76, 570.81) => 8.5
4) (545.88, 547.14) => 8.7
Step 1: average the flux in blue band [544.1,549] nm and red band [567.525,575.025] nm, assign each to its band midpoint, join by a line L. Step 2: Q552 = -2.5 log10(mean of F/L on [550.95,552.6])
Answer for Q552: 0.170 mag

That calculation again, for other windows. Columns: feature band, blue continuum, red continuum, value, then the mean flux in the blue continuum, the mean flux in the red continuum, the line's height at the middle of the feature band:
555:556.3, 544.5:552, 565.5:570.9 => -0.019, 8.64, 8.45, 8.57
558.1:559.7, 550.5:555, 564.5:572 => -0.019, 7.98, 8.33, 8.12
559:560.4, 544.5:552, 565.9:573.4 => -0.058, 8.64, 8.25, 8.43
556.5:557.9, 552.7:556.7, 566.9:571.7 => -0.054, 8.59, 8.43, 8.57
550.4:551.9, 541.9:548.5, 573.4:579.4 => 0.031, 8.67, 8.74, 8.69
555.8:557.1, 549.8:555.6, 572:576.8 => -0.141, 8.13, 8.5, 8.2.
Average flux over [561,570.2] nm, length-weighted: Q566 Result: 8.6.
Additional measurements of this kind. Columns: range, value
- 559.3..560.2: 8.83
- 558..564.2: 8.89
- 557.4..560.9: 8.82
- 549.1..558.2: 8.48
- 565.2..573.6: 8.24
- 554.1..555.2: 8.71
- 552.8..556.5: 8.56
